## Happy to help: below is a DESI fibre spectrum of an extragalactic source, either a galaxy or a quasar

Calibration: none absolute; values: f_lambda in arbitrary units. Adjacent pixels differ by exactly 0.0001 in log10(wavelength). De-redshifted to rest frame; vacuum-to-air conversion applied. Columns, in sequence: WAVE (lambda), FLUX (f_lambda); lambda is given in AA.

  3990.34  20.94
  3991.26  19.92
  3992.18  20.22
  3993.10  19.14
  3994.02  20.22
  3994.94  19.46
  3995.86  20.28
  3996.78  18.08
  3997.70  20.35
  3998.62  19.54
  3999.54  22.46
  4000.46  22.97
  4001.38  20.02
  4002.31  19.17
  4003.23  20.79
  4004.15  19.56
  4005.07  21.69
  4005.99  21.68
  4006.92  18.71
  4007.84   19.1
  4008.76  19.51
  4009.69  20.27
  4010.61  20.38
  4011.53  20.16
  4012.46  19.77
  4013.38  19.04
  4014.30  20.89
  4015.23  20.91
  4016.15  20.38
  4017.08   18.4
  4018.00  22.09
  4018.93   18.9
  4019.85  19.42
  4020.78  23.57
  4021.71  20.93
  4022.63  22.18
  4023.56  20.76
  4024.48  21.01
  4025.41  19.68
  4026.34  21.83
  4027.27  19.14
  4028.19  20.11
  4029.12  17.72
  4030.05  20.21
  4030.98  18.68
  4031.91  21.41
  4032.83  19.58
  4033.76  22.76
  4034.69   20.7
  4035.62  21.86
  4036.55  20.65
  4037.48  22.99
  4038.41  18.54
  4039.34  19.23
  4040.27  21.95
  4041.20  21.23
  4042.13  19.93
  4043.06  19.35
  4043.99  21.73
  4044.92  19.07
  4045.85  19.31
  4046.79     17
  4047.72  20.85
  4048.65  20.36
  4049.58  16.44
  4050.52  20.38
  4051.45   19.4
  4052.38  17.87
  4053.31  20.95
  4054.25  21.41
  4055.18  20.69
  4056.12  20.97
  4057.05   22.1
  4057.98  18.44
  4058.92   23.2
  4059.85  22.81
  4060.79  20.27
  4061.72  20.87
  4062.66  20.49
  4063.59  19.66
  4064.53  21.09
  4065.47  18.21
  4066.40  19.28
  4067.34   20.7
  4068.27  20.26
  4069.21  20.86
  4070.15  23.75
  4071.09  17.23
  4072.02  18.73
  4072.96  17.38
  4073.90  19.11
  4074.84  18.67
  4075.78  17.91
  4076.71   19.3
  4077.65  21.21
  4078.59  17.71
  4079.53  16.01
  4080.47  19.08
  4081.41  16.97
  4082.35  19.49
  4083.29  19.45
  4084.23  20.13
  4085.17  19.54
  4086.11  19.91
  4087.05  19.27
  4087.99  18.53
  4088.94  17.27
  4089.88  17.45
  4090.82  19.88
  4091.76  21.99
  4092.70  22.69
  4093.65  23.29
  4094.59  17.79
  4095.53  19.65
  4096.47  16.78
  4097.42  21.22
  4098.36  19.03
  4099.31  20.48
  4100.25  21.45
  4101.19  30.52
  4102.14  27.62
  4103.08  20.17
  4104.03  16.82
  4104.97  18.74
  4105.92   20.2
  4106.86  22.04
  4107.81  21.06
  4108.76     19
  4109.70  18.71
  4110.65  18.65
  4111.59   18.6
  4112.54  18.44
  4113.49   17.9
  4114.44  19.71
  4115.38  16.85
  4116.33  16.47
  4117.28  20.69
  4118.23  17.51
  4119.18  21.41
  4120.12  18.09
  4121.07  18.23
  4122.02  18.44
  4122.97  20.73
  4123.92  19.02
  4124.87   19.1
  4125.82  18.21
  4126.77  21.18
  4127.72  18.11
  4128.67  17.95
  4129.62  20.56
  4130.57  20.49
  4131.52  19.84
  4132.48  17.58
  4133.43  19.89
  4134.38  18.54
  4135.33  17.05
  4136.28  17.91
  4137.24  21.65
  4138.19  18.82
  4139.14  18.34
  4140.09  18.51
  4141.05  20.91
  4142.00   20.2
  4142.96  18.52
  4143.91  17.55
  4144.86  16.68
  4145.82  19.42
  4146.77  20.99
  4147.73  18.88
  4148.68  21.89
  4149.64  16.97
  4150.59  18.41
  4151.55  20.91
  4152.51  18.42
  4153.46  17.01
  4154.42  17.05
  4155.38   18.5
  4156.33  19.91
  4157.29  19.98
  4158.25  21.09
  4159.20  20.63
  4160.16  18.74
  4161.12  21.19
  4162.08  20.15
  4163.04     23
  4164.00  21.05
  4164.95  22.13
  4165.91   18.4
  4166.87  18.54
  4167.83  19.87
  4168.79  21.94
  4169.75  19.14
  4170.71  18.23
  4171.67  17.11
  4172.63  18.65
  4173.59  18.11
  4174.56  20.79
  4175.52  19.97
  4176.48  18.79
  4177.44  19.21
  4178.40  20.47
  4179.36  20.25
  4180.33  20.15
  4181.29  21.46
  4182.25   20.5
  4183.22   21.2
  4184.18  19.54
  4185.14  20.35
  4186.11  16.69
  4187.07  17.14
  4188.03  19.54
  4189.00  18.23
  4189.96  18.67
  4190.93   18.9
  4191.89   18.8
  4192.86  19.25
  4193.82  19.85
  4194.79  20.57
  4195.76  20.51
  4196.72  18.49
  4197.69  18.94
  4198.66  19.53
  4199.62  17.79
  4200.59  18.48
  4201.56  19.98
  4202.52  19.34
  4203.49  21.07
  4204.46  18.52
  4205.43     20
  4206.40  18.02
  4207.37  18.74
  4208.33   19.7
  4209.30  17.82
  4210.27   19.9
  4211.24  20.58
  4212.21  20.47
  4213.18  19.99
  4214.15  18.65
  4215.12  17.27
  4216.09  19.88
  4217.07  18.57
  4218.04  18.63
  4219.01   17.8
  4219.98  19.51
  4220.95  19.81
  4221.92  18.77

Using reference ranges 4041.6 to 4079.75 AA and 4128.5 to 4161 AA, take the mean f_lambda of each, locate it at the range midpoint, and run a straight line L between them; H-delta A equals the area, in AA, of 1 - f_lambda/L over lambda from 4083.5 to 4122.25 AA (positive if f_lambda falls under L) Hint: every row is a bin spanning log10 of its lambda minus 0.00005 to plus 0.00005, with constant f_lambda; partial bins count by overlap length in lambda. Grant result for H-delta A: -0.7 AA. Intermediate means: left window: 19.8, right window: 19.1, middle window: 19.8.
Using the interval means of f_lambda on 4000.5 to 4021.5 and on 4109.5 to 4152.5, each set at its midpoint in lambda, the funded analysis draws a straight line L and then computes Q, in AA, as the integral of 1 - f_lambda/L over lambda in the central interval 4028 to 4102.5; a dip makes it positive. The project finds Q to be -1.6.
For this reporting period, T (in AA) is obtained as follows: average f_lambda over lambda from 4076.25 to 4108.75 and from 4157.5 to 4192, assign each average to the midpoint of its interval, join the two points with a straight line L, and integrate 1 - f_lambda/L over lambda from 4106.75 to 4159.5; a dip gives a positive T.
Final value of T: 2.2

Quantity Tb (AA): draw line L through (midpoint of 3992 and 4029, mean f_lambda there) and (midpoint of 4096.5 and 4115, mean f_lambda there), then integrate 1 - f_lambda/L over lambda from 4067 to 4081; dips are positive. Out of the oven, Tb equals 0.8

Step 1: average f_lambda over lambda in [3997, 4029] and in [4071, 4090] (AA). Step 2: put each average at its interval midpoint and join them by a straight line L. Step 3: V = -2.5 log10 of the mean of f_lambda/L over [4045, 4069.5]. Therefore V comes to -0.05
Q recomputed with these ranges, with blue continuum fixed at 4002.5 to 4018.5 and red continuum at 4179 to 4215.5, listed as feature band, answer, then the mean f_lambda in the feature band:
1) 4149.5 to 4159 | 0.3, 19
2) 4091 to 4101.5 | -0.7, 21.2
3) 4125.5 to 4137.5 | 0.3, 19.1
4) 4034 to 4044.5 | -0.4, 20.8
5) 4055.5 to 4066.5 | -0.4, 20.7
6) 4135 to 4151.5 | 0.4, 19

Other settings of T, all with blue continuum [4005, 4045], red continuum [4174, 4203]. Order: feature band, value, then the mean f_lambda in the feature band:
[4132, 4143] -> 0.4 AA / 19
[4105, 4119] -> 0.6 AA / 19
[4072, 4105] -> 0.4 AA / 19.8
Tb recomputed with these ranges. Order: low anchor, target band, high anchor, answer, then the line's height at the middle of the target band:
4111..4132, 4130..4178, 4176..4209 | -0.5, 19.2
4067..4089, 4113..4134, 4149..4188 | 0.4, 19.3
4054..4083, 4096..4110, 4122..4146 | -1.1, 19.4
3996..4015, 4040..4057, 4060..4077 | -0.1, 19.9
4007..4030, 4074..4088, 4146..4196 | 0.7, 20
